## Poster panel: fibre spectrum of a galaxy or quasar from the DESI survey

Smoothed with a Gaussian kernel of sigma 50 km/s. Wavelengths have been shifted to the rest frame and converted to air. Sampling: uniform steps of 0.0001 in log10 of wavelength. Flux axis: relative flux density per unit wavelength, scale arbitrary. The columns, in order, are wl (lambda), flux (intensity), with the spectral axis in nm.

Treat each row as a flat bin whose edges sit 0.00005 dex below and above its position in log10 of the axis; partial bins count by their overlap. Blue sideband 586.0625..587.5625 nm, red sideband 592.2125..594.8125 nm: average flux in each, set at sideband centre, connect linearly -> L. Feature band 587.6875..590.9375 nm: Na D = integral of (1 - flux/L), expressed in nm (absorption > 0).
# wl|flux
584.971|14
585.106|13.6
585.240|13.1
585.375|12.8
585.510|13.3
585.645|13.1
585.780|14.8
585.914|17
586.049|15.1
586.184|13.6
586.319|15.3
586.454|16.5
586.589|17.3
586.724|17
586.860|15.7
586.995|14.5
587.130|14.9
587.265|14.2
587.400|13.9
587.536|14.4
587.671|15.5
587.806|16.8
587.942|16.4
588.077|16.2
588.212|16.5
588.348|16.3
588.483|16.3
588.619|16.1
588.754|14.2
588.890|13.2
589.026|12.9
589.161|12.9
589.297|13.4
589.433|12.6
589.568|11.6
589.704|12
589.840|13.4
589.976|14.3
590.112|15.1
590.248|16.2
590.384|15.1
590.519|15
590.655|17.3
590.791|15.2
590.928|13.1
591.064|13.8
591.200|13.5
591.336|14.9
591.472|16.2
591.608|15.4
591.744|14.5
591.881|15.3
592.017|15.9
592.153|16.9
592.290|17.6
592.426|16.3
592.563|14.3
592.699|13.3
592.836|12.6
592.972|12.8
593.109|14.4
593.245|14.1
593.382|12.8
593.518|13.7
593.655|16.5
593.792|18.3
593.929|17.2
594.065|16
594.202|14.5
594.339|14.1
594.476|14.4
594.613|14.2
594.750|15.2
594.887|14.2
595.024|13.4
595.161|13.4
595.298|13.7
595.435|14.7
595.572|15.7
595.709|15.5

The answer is 0.08 nm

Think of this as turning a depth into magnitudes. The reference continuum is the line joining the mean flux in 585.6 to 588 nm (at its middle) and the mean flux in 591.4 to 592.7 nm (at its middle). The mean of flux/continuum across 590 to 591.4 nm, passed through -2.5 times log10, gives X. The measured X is 0.05 mag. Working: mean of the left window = 15.3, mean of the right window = 15.7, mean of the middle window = 14.9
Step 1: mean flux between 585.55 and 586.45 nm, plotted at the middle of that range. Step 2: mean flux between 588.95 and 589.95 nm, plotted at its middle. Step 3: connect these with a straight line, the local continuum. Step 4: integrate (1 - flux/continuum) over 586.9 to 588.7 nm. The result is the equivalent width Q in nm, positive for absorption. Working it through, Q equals -0.23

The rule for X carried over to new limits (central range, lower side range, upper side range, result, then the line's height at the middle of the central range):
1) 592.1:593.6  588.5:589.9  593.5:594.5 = 0.052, 15.2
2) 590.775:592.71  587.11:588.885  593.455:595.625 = 0.002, 15.2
